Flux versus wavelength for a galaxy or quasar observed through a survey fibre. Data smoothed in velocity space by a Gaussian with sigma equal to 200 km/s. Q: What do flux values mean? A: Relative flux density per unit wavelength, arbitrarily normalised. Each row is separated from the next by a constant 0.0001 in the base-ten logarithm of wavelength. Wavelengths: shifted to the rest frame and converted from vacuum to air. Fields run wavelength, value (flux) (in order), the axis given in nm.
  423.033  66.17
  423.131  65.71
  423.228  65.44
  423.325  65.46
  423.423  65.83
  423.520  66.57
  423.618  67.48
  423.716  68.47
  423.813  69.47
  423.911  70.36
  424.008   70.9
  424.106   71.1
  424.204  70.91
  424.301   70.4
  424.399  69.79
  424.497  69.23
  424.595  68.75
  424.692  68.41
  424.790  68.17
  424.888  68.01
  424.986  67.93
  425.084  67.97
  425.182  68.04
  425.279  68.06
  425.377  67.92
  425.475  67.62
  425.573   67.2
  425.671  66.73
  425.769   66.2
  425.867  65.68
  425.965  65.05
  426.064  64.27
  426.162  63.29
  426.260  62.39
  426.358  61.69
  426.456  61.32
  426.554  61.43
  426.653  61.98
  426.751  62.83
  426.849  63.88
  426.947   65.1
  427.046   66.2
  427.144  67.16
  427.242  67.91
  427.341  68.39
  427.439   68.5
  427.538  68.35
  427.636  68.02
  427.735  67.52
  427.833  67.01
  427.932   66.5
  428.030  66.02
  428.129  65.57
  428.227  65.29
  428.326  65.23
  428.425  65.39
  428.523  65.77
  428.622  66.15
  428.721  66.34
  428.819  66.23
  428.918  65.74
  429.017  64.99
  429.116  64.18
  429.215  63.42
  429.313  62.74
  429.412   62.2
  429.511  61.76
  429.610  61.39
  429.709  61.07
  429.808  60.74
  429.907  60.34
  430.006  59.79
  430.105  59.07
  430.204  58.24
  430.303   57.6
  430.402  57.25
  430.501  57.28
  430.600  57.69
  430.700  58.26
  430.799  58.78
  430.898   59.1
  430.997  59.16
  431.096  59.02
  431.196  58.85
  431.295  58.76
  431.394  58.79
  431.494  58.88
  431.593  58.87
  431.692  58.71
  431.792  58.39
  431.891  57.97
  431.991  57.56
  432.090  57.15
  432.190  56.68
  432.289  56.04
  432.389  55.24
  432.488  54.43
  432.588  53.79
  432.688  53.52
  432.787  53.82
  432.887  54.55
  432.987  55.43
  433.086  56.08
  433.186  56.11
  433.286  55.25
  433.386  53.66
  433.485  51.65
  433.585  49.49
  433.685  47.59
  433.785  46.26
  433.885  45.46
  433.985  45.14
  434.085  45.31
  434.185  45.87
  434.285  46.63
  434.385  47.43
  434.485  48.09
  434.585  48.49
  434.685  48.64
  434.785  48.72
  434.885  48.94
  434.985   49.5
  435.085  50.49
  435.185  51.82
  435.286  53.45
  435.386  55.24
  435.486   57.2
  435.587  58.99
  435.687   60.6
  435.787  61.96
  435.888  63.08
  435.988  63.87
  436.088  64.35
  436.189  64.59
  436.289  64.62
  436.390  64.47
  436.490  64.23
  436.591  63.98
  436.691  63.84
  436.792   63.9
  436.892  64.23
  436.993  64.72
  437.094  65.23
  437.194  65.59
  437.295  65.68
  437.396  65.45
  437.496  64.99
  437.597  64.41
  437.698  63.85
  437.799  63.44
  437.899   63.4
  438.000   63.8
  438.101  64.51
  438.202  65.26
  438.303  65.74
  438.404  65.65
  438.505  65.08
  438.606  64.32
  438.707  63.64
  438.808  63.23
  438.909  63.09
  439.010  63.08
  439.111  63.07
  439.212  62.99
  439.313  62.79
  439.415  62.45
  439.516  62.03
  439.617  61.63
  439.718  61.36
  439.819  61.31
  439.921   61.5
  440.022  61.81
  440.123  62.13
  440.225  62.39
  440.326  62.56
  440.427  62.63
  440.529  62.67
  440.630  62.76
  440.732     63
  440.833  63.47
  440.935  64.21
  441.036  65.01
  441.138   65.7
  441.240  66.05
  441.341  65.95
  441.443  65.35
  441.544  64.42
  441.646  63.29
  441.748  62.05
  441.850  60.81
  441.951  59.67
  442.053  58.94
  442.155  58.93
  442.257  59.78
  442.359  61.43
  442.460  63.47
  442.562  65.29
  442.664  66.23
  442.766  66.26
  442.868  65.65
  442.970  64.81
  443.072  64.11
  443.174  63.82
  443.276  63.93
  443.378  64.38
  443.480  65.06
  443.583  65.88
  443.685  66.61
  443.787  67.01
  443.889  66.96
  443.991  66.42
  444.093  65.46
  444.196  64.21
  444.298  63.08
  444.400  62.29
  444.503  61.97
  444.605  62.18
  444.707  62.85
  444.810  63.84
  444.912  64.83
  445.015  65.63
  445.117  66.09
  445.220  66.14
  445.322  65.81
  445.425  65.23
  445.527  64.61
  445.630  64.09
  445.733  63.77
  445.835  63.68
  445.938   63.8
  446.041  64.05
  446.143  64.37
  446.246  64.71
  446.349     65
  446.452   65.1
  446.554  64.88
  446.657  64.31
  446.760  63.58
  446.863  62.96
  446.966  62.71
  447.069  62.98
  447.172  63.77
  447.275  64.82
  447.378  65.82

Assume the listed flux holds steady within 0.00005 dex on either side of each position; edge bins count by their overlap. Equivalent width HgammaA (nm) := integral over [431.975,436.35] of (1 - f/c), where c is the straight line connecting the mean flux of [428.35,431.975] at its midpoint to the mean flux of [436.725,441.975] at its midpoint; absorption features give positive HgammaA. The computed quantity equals 0.59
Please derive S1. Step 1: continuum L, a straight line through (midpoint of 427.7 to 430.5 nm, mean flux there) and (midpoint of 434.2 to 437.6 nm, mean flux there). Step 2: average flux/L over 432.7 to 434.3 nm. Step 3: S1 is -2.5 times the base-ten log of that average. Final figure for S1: 0.19 mag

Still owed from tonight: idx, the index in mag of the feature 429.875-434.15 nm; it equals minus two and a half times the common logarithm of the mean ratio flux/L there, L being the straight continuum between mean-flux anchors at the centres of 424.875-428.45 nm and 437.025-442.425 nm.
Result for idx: 0.168 mag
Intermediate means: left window 65.9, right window 63.3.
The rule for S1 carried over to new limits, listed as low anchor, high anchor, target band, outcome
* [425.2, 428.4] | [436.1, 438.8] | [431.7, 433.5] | 0.171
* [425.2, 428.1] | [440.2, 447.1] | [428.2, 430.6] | 0.053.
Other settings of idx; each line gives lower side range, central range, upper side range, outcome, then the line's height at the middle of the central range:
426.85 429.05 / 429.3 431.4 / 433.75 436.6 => 0.054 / 62.4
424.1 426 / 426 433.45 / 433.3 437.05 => 0.019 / 62.1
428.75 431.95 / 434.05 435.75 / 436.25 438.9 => 0.227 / 62.9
